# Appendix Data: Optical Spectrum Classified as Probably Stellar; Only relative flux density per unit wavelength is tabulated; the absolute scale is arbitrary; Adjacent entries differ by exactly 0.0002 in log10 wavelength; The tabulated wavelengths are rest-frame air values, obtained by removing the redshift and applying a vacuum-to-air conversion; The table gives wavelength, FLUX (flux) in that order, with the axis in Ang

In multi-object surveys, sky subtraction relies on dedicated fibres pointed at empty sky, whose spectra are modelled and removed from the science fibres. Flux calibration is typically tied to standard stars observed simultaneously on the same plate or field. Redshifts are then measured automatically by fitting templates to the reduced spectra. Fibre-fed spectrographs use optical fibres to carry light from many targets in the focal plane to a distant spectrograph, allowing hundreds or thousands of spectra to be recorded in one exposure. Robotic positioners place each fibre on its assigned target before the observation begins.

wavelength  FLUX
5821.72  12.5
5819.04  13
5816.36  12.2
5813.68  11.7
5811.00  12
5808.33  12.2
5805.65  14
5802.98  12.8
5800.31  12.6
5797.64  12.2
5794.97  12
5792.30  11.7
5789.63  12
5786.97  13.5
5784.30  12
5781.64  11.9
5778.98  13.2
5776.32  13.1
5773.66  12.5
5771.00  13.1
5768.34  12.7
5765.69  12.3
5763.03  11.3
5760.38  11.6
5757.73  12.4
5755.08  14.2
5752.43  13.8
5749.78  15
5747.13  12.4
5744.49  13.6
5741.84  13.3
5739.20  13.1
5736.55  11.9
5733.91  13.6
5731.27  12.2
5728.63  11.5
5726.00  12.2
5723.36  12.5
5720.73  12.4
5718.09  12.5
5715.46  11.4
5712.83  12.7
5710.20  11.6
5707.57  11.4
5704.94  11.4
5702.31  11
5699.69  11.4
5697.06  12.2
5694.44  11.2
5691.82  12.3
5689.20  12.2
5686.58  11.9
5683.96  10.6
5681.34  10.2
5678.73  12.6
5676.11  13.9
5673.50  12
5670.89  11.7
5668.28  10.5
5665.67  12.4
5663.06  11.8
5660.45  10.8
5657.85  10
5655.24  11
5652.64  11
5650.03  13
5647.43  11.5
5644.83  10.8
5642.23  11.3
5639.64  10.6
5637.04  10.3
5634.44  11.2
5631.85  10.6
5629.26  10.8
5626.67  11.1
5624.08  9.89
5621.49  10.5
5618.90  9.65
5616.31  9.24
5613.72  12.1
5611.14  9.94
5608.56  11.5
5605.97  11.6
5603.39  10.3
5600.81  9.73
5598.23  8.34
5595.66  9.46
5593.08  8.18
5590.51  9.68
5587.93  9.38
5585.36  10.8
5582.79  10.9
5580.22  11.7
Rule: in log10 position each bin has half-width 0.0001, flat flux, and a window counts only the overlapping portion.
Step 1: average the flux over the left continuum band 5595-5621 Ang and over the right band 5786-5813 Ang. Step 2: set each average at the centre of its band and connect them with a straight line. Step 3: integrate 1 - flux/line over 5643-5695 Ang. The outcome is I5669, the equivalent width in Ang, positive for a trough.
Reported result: -3.1 Ang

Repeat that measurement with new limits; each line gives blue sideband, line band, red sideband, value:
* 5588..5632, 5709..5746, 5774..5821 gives -2.77 Ang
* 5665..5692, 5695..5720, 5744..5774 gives 0.97 Ang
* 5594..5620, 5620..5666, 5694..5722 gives -1.14 Ang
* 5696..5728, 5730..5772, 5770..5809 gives -2.30 Ang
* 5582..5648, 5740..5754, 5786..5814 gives -2.09 Ang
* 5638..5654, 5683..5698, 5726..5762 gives 0.39 Ang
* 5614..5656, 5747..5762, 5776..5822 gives -1.56 Ang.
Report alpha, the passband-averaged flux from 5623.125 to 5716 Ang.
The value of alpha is 11.4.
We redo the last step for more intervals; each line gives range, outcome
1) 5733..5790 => 12.8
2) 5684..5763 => 12.3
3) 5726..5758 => 13.1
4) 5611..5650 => 10.7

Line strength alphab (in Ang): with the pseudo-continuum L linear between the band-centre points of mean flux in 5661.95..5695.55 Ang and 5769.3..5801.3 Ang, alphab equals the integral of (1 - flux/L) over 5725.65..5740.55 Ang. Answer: -0.35 Ang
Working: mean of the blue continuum 11.8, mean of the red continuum 12.5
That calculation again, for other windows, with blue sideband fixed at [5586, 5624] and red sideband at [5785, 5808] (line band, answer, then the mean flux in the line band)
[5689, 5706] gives -0.63 Ang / 11.6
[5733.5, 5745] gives -1.20 Ang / 13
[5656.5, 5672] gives -0.59 Ang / 11.2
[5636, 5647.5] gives -0.41 Ang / 10.9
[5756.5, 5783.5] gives -0.43 Ang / 12.4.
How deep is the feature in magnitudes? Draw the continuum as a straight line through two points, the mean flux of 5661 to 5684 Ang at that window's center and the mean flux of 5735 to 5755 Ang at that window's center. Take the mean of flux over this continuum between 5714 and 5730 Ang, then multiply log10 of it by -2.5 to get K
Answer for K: 0.066 mag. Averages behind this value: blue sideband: 11.8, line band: 12.1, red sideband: 13.4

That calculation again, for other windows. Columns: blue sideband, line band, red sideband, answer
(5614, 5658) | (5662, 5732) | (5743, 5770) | 0.00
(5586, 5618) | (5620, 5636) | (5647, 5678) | 0.00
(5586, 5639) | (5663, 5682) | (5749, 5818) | -0.09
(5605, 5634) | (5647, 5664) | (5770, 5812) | -0.02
